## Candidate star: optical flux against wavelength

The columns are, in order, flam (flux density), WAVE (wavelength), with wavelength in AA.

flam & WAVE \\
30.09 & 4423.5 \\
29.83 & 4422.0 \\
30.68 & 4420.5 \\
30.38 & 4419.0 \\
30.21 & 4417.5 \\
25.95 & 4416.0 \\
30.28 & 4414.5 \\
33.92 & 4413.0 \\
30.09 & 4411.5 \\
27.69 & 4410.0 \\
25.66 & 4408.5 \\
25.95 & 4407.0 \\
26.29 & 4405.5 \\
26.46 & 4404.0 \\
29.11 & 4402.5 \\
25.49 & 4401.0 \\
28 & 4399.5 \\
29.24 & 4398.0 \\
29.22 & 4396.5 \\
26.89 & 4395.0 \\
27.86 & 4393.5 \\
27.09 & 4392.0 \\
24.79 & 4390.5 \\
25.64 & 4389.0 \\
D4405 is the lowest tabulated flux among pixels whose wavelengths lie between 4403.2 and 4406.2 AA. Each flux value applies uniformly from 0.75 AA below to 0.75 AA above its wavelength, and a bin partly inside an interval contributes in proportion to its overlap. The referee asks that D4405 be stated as 26.29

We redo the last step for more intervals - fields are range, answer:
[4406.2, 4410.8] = 25.66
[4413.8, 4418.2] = 25.95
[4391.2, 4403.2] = 25.49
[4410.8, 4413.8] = 30.09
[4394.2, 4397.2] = 26.89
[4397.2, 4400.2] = 28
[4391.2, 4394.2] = 27.09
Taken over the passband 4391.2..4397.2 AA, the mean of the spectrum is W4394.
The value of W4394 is 27.7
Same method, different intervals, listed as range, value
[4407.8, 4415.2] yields 29.5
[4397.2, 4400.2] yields 28.6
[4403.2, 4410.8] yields 26.5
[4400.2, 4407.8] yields 26.7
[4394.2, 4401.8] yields 27.8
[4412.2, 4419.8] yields 30.2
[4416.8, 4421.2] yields 30.4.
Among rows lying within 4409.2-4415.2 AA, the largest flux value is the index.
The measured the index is 33.92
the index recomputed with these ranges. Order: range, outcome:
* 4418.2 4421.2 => 30.68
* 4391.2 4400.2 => 29.24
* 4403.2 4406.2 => 26.46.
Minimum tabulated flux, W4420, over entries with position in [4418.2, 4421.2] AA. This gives 30.38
